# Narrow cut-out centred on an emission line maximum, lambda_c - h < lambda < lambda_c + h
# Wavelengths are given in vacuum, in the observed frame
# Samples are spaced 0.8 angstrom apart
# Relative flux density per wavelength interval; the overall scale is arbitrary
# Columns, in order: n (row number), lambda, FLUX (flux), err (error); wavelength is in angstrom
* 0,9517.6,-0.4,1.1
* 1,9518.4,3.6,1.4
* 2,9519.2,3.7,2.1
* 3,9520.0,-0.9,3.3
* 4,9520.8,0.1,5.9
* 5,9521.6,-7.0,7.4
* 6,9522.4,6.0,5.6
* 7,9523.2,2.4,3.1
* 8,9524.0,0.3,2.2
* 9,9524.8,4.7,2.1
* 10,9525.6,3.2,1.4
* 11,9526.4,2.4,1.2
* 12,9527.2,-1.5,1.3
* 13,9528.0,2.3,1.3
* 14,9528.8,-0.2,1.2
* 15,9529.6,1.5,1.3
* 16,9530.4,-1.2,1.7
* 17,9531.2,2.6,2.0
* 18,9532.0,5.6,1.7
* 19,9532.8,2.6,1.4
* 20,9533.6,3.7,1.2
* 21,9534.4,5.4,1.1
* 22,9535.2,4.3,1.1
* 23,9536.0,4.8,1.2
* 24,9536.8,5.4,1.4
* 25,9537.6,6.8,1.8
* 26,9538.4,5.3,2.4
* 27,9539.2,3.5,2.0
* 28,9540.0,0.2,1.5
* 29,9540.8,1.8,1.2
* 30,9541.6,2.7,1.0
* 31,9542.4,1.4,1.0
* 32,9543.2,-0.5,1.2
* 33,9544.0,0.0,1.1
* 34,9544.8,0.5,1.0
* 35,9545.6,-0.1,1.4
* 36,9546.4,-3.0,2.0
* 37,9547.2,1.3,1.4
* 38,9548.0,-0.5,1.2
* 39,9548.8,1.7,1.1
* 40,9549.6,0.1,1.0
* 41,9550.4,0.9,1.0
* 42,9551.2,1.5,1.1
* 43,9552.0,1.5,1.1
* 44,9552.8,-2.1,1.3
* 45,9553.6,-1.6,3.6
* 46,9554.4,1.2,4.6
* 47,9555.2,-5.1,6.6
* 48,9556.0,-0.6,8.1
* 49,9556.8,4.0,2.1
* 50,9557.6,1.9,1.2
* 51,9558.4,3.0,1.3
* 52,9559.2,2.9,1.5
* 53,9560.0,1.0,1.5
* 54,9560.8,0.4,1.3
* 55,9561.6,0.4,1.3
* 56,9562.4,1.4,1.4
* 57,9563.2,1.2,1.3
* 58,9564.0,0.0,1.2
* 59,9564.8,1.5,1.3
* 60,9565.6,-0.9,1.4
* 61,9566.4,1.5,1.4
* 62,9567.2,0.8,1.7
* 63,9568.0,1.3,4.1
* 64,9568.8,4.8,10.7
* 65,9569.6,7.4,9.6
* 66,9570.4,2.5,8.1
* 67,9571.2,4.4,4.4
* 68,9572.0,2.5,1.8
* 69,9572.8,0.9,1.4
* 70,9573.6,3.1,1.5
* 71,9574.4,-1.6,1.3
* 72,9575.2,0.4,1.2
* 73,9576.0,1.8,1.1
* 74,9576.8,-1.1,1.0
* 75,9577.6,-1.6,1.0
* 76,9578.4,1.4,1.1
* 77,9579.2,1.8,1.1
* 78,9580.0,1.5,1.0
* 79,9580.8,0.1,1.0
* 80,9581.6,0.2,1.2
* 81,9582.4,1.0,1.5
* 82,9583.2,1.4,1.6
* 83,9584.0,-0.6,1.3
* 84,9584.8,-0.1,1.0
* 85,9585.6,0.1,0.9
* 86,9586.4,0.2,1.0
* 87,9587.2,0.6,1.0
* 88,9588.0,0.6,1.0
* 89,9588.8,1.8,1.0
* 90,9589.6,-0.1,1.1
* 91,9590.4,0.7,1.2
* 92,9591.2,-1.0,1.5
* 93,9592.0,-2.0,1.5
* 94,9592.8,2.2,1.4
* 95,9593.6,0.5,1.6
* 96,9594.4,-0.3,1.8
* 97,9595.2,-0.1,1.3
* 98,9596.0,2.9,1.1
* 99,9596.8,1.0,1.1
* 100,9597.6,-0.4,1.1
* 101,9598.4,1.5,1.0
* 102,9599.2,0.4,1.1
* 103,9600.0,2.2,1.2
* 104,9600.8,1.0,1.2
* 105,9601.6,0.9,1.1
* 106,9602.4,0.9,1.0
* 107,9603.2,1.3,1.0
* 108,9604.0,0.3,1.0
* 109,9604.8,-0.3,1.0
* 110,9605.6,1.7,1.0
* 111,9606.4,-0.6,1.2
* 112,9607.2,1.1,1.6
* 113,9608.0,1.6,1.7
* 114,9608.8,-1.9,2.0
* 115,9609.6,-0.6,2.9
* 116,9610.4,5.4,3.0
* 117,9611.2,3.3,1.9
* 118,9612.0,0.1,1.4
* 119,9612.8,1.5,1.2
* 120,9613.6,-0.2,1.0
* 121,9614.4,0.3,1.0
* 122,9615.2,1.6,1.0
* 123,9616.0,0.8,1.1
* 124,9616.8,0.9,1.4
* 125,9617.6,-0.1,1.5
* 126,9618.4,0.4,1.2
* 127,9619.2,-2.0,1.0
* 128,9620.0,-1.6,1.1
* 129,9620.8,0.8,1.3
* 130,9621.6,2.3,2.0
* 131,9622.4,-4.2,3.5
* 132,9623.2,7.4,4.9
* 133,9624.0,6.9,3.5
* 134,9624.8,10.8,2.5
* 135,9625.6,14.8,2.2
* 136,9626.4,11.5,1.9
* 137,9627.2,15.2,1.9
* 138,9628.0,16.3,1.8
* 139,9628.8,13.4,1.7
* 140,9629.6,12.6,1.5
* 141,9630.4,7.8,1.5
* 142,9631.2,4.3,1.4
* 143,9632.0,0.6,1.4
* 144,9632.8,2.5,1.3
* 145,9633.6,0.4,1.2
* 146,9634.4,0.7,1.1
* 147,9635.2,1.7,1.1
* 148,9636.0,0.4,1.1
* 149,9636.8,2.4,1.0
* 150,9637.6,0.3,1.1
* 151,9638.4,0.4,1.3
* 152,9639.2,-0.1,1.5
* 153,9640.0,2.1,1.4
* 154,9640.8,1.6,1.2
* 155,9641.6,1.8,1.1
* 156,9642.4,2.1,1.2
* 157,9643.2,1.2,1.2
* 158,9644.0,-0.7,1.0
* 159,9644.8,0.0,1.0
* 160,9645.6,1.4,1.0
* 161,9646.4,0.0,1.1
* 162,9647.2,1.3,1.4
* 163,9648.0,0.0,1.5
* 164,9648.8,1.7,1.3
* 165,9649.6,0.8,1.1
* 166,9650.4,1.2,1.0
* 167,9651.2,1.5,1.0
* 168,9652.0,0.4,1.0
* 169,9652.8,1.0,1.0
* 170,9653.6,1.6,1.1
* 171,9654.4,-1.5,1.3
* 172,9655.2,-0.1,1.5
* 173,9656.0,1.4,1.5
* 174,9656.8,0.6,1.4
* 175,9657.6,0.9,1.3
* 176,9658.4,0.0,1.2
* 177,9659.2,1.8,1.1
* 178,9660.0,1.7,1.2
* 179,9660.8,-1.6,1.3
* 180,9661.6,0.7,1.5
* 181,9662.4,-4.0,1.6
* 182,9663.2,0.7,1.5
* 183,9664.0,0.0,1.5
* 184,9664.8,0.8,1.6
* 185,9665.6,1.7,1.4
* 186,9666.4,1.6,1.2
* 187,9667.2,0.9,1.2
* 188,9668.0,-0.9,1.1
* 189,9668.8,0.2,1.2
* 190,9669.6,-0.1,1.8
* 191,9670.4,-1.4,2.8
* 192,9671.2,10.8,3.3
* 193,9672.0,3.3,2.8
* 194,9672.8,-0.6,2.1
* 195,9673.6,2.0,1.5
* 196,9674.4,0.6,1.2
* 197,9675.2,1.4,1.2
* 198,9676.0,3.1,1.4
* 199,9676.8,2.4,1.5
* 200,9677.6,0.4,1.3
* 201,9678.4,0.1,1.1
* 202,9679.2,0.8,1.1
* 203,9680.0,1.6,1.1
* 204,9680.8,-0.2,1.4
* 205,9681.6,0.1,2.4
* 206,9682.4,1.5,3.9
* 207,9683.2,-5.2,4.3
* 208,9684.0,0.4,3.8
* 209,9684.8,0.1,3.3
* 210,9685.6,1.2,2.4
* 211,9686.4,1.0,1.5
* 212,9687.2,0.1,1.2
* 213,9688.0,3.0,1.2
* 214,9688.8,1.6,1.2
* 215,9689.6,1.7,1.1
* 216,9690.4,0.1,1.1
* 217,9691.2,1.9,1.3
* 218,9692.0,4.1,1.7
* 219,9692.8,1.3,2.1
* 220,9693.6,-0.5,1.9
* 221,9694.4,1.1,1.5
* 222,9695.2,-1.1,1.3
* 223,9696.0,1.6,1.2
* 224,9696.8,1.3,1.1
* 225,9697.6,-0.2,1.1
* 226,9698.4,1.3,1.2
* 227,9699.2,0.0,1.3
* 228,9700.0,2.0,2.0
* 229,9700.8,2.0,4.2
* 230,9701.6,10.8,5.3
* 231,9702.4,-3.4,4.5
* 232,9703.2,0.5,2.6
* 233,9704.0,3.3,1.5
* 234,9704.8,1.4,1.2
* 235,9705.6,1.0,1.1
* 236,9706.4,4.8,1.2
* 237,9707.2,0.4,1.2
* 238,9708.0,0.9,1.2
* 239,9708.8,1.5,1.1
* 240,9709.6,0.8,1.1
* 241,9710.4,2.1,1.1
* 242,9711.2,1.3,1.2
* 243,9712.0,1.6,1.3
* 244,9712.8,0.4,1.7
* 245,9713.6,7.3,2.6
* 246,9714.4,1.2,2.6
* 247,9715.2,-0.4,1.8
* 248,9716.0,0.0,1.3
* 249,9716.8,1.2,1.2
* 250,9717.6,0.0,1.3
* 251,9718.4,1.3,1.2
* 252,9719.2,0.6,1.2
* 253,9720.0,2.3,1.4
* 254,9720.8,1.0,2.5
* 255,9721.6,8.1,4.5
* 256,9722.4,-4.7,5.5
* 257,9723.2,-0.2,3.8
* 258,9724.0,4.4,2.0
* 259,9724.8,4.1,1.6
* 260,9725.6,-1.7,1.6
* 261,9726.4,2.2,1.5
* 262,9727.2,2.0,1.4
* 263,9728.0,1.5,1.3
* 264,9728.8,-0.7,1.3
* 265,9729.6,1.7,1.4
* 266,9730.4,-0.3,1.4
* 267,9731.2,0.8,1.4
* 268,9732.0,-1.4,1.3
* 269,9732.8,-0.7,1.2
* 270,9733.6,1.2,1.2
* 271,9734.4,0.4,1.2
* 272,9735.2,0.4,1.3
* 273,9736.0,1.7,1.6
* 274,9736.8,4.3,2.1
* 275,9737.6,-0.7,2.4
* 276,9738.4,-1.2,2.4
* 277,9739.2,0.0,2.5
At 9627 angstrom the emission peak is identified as [O III]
